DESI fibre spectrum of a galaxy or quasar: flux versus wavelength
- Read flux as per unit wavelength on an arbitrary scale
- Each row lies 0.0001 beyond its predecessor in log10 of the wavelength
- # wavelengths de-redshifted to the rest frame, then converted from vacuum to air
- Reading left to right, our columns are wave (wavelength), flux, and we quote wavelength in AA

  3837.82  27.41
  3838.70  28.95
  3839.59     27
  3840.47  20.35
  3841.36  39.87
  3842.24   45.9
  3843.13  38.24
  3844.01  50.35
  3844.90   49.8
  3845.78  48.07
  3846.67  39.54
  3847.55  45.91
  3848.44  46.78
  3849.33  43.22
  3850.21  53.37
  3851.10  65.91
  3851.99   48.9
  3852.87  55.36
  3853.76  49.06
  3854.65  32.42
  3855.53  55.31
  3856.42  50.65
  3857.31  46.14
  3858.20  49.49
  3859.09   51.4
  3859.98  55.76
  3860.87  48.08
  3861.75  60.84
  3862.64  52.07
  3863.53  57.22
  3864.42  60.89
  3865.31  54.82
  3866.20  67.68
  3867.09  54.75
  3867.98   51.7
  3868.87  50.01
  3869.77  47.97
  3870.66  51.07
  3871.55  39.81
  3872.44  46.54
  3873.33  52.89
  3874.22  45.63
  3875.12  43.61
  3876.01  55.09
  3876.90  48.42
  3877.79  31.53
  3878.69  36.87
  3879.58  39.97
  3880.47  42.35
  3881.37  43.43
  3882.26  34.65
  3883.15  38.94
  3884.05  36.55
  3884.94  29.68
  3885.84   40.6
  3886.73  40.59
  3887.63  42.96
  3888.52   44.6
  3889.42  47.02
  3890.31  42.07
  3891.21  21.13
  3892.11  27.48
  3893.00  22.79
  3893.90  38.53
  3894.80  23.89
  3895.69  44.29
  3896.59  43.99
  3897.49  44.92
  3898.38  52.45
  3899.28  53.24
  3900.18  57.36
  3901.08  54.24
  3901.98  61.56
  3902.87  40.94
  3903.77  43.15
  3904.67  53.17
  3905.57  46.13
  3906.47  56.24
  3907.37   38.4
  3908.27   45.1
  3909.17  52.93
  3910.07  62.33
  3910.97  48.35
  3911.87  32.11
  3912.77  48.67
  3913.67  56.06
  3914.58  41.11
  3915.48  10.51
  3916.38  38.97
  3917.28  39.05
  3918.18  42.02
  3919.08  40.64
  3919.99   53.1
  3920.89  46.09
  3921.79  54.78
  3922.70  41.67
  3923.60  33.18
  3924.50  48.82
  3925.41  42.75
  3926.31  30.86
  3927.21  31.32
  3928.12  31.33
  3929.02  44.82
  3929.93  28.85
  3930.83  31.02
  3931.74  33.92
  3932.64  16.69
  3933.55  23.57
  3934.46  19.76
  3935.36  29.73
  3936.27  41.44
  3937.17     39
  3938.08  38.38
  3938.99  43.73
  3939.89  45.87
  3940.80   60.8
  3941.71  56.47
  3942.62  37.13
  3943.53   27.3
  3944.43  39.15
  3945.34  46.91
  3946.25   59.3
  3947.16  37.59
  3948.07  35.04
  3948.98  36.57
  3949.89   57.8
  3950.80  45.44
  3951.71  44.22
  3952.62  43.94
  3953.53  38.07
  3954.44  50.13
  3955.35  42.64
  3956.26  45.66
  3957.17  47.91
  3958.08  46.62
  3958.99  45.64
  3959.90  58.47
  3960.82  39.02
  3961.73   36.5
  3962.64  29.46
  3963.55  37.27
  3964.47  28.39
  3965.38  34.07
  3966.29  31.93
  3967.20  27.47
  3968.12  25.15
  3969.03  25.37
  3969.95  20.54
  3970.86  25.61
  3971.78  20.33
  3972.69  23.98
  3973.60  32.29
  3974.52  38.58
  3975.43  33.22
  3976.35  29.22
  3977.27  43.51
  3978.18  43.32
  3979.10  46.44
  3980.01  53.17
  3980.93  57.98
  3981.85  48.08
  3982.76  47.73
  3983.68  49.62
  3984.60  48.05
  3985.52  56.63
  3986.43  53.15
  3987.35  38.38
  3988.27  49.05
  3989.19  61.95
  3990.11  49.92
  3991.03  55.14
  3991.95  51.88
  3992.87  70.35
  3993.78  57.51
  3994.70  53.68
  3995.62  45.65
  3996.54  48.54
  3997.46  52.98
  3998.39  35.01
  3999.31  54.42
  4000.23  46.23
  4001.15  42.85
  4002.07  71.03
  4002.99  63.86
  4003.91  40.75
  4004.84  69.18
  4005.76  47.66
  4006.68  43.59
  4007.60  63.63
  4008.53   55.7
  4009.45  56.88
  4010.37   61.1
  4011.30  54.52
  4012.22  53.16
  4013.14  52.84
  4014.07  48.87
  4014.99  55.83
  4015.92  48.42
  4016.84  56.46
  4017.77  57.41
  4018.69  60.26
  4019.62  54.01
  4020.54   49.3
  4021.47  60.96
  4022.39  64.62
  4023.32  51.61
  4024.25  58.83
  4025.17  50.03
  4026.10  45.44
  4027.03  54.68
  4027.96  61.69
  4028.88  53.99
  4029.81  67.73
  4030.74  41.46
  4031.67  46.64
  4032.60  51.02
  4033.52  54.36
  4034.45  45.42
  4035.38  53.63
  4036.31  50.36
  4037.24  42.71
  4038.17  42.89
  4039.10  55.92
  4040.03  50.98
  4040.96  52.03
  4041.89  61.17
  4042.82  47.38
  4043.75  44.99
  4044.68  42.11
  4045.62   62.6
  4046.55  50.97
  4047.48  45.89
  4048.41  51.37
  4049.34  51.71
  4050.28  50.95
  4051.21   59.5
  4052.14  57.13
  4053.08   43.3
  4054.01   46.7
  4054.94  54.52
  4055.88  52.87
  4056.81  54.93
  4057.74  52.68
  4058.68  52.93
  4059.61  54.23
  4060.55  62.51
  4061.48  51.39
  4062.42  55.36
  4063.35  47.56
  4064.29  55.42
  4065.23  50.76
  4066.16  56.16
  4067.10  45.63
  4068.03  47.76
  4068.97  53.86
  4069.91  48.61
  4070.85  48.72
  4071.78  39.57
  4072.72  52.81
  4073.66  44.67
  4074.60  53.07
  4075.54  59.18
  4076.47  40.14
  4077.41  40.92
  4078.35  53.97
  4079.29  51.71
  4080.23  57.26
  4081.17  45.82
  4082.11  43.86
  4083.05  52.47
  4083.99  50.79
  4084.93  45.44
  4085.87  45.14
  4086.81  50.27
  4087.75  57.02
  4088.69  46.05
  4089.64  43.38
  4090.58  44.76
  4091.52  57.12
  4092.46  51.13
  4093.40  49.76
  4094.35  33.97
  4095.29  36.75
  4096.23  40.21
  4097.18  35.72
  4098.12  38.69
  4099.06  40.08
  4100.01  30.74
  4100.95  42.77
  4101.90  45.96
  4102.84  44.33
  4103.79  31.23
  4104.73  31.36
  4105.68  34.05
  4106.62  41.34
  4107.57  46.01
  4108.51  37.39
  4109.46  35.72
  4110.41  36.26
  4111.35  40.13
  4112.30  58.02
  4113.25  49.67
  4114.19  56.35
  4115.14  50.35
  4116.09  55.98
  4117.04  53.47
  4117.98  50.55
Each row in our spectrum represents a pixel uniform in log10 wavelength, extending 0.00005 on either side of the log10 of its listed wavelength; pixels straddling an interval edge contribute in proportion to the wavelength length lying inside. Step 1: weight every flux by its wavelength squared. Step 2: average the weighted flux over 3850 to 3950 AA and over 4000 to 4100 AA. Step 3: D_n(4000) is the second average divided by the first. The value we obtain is 1.26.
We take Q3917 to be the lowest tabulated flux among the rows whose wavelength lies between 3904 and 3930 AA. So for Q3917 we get 10.51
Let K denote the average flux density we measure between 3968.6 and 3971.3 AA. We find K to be 23.8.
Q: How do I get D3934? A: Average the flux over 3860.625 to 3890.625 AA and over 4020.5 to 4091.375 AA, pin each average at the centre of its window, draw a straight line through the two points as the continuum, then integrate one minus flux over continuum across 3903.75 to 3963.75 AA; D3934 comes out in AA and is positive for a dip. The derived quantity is 7.93 AA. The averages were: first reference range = 46.5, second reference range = 51.2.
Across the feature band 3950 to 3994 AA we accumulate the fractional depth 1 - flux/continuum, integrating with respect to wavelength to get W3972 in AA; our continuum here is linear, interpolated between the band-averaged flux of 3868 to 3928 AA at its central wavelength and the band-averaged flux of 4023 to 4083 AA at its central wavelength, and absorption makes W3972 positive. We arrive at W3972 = 4.3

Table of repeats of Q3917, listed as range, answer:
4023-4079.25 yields 39.57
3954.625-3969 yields 25.15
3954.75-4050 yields 20.33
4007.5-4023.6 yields 48.42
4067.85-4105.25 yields 30.74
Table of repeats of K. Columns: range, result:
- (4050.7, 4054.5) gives 51.7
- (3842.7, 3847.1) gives 45.2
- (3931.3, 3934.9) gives 23.4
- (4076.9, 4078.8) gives 47.2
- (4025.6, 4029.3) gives 53.9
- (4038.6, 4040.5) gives 53.3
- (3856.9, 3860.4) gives 50.6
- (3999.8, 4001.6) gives 44.6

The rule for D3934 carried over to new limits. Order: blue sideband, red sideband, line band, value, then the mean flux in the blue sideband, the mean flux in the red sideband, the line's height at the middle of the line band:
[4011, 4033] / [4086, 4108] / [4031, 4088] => -2.97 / 54.2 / 42.3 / 48.2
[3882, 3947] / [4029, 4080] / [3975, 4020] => -4.61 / 41.1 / 51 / 47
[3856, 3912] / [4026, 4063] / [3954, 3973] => 5.26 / 46.1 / 52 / 49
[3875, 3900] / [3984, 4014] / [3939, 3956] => 0.85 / 39.8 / 53.2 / 47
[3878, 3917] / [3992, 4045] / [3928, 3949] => 3.73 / 42.3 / 53.1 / 45.9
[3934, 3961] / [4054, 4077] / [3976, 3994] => -1.83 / 43.4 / 51.4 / 45.9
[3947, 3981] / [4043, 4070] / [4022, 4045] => -1.56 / 38.2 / 51.9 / 48.5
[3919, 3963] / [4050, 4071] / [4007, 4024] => -2.75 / 40.8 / 52.4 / 48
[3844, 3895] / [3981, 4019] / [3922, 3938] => 4.97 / 45.8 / 53.1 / 49.2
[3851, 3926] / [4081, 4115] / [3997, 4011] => -2.87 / 45.6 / 43.6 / 44.5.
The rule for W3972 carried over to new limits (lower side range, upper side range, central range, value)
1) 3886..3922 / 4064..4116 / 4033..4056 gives -2.79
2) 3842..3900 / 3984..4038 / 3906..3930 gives 2.90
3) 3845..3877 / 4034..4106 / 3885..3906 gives 3.20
